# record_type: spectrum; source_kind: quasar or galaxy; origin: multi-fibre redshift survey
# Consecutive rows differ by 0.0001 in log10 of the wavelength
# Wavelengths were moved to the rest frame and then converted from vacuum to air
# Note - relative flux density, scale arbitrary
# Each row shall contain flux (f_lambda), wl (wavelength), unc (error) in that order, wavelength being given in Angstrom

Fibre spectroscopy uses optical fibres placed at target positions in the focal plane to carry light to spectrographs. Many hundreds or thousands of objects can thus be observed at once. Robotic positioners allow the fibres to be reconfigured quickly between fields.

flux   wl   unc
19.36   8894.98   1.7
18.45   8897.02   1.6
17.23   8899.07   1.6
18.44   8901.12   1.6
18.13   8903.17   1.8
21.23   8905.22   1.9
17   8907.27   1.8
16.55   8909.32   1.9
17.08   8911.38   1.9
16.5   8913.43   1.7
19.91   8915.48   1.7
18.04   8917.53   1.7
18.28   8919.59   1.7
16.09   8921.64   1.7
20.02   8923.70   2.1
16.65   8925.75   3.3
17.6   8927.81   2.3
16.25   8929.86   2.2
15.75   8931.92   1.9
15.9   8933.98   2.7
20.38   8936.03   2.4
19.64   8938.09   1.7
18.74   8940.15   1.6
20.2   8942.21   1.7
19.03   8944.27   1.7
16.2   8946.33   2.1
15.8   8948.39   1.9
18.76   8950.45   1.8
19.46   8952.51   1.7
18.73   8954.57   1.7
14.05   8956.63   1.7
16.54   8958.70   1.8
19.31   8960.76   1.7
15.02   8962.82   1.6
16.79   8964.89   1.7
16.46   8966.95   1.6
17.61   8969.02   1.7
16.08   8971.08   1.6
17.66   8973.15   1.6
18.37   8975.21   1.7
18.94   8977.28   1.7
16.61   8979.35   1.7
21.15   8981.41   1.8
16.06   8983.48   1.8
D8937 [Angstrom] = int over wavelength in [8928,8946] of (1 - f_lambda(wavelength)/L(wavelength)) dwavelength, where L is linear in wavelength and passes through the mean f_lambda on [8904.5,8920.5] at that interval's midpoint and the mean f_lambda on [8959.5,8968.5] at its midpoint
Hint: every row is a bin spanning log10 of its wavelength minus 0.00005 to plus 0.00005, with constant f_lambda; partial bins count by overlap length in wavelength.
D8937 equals -0.7 Angstrom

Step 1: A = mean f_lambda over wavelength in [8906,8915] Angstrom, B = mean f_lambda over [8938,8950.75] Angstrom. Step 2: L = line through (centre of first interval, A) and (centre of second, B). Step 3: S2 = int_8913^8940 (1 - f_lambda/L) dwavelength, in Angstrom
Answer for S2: -0.3 Angstrom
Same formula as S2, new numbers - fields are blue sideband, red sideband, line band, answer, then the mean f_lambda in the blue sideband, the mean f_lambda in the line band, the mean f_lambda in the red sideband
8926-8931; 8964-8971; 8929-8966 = -1.6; 16.8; 17.6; 16.8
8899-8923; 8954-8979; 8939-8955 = -0.9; 17.9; 18.4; 17.1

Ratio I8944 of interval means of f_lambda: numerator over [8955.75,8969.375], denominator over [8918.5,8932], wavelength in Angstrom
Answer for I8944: 0.95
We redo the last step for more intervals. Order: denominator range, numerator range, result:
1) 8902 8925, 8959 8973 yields 0.94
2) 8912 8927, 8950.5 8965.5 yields 0.96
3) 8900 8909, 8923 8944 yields 0.98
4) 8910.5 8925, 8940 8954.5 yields 1.02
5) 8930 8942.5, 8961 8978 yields 0.95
